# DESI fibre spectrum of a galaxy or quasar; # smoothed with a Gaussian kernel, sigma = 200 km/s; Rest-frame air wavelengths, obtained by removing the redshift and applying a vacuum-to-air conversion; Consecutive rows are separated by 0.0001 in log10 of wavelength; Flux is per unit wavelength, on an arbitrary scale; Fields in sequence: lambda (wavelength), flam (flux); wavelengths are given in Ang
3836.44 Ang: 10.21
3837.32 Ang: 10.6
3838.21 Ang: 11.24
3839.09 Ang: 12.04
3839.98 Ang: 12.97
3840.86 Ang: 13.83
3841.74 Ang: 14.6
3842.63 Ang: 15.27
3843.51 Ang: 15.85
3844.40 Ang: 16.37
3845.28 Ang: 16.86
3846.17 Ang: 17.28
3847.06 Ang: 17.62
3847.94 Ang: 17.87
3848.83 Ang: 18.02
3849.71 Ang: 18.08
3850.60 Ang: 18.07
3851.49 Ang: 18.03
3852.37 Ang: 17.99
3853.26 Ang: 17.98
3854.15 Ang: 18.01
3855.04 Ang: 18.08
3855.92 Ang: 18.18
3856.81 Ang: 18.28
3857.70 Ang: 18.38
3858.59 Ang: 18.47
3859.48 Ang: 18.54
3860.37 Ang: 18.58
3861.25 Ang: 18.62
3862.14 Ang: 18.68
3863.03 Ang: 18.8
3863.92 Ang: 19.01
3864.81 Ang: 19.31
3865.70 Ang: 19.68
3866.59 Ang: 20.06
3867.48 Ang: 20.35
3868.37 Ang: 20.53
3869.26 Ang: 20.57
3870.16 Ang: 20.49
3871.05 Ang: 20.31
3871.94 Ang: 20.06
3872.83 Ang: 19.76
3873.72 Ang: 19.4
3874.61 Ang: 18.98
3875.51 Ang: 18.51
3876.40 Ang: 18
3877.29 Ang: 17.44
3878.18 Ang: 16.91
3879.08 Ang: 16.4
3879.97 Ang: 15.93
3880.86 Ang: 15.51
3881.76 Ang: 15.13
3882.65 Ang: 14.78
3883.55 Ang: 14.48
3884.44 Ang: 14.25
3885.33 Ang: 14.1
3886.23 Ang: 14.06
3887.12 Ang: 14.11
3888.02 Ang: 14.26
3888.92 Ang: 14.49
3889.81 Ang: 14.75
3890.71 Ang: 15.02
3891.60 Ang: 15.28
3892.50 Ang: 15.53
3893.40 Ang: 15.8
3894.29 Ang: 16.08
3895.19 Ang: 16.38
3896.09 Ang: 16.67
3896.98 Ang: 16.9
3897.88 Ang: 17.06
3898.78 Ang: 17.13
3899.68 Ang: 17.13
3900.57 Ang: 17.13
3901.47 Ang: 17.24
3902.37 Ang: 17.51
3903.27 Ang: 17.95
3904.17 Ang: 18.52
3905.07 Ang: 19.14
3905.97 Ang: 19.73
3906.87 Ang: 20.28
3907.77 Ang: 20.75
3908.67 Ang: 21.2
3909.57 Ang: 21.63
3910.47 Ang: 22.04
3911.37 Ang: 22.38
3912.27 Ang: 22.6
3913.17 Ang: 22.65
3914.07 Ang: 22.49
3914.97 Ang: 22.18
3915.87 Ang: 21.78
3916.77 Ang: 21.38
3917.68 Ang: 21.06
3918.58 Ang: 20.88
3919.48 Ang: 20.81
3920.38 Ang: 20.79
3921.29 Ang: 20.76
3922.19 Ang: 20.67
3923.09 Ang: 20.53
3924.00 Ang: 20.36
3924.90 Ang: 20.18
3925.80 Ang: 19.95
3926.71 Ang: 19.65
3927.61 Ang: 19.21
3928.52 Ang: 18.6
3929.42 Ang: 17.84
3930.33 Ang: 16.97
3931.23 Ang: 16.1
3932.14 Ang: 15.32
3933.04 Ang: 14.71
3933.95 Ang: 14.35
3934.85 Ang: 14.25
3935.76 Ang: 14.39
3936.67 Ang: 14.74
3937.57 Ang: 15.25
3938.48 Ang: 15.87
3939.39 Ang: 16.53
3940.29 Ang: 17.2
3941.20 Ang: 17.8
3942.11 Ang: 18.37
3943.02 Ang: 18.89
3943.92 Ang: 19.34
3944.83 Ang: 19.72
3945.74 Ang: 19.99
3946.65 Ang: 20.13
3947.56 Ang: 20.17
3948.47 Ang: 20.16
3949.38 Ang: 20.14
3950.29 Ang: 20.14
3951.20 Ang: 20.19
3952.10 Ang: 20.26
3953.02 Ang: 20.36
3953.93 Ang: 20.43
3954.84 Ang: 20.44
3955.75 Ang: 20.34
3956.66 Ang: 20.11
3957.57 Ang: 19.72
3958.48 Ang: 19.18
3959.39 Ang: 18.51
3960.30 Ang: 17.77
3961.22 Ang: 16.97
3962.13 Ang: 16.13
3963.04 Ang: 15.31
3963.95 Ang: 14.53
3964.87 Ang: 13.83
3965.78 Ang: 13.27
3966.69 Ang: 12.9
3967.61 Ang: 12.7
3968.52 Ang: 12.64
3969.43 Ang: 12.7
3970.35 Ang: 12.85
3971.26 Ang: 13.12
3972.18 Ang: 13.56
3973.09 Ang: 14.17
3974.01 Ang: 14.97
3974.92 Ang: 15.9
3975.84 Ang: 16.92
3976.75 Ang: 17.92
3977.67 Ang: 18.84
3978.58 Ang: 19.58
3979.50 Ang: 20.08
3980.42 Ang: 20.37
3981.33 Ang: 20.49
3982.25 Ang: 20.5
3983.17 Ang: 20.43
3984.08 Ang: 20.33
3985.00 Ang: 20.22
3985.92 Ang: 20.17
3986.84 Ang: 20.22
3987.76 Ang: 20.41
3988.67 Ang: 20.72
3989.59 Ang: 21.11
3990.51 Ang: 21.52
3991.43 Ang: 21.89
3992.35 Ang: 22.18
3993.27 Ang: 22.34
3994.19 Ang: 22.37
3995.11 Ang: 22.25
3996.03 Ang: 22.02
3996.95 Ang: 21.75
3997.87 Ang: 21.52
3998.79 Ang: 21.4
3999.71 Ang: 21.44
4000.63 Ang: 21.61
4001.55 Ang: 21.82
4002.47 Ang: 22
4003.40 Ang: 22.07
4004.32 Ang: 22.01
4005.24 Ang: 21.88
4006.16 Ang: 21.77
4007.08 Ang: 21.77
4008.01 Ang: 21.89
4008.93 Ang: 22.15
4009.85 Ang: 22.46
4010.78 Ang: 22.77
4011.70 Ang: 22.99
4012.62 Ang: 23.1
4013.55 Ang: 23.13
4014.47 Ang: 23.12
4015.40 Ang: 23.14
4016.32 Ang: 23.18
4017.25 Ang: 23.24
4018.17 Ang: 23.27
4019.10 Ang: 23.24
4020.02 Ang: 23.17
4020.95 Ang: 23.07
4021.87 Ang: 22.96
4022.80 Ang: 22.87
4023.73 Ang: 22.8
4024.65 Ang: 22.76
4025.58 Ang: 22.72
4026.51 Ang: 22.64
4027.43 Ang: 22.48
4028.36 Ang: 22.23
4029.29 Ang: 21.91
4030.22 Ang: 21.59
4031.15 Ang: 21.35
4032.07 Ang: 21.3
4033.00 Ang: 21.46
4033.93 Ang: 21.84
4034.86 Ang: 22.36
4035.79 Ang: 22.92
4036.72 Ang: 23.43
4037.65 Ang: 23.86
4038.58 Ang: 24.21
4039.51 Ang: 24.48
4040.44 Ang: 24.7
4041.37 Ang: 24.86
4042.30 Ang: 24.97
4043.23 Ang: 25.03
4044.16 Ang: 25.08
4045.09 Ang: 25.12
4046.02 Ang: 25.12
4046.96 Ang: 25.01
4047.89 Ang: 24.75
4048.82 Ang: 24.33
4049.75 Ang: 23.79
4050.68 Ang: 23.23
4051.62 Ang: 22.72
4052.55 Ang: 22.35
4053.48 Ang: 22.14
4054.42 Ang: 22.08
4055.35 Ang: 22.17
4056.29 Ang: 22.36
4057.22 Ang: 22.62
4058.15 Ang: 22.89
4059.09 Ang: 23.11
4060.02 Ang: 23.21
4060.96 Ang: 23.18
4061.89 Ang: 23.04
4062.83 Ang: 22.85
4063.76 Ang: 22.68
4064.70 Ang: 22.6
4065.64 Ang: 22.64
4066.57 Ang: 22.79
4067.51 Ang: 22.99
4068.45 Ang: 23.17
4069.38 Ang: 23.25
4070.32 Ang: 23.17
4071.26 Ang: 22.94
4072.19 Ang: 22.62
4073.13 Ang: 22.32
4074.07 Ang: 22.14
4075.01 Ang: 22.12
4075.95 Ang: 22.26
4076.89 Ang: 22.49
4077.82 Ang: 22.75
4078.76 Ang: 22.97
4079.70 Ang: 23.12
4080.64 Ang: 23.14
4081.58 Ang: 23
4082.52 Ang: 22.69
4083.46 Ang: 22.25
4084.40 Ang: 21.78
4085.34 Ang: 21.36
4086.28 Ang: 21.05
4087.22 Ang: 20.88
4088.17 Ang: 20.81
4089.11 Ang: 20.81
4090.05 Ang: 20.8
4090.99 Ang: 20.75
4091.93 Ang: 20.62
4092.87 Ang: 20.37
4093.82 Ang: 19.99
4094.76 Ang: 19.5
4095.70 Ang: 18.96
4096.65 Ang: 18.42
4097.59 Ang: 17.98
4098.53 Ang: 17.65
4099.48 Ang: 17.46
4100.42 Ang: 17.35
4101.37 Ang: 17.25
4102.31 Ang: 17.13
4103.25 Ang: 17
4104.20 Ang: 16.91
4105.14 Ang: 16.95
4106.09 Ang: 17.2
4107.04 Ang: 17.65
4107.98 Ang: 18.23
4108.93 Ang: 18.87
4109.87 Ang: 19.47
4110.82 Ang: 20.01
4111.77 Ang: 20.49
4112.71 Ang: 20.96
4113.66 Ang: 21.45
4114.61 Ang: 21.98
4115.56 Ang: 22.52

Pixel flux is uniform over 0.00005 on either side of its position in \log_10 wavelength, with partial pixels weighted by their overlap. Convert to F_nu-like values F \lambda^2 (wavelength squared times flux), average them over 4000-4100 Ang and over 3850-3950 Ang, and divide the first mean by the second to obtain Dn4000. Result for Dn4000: 1.3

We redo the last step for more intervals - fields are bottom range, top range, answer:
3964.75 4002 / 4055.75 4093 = 1.25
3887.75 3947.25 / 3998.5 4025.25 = 1.29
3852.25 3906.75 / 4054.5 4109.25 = 1.33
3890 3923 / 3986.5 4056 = 1.25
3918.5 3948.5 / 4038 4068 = 1.37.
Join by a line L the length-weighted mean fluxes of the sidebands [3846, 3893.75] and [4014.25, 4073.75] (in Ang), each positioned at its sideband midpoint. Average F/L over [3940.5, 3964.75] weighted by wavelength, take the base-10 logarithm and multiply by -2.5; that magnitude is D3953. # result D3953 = 0.07 mag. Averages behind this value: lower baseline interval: 17.5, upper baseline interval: 23.1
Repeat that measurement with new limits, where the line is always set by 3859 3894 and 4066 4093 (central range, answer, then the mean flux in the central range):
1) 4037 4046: -0.16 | 24.7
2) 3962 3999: 0.09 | 18.2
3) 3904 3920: -0.17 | 21.2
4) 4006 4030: -0.10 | 22.7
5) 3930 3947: 0.12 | 16.8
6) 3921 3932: -0.03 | 19.1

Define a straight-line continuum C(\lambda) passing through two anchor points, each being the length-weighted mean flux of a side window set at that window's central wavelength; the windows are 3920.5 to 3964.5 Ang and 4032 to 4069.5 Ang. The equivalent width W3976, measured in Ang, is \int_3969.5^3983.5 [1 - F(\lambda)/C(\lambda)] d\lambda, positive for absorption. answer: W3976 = 1.9 Ang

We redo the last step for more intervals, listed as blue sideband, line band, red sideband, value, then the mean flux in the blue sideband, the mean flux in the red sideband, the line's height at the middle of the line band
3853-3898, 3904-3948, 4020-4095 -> -0.85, 17.4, 22.7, 18.9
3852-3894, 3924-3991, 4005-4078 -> 8.00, 17.5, 23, 20.2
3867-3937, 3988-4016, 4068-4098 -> -2.83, 18.1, 21.6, 20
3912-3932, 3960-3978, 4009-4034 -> 5.53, 20.2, 22.6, 21.4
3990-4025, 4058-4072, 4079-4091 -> -0.65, 22.4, 21.8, 21.9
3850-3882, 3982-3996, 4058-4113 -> -0.91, 18.5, 20.9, 19.9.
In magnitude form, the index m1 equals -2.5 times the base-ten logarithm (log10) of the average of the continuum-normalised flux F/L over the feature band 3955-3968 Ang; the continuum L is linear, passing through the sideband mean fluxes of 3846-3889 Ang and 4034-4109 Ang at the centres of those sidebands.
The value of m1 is 0.18 mag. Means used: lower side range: 17.8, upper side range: 21.8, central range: 16.6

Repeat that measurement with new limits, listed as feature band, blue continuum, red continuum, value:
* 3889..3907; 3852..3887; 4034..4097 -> 0.10 mag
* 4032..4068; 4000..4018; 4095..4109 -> -0.15 mag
